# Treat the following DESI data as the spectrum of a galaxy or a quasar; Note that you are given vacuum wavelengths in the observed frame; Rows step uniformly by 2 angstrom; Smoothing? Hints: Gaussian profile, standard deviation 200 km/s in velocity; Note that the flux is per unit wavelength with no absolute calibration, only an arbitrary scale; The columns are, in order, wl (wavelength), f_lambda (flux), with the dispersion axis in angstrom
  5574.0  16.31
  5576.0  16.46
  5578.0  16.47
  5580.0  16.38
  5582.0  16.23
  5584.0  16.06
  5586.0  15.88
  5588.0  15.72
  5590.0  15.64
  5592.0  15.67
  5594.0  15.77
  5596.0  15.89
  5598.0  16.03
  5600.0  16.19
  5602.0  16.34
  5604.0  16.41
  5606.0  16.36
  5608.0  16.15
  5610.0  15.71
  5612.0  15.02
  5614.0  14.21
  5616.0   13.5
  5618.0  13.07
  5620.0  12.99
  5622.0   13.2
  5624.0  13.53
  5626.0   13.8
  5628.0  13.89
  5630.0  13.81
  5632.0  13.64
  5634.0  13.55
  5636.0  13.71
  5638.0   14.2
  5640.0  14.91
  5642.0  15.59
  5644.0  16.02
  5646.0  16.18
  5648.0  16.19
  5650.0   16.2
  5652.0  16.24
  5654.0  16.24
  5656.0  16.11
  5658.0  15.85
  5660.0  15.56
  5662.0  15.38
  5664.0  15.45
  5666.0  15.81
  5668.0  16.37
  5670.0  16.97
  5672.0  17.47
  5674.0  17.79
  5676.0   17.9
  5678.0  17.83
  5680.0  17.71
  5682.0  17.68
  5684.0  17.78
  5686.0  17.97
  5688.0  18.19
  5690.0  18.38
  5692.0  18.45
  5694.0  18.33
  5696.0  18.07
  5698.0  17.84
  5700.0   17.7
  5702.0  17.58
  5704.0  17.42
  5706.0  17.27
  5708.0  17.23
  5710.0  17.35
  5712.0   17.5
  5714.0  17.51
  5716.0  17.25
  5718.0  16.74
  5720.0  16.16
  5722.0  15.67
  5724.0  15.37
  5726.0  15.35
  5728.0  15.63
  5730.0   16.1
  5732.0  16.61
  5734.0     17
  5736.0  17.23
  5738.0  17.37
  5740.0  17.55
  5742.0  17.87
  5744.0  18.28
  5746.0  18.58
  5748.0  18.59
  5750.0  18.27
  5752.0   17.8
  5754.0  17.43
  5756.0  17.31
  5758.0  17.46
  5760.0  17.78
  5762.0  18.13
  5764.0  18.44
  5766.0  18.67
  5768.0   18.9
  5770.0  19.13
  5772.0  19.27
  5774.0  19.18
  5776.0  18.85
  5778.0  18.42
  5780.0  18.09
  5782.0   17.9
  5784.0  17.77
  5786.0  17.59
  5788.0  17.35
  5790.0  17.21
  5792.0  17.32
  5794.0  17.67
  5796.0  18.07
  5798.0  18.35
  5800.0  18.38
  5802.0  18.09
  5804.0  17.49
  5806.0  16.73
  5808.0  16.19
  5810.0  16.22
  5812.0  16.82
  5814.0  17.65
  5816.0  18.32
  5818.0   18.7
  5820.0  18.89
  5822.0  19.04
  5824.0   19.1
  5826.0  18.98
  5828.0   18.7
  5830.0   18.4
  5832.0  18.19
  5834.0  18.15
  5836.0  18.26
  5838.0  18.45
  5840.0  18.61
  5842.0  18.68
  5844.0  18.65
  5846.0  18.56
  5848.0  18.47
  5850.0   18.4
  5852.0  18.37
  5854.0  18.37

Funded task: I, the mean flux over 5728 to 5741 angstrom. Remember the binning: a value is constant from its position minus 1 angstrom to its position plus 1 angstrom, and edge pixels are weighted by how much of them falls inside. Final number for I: 16.9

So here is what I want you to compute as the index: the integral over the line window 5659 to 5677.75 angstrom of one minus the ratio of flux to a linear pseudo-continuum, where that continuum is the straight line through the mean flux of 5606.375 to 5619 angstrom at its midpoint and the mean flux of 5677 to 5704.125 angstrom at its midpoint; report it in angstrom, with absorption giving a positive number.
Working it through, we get 0.5 angstrom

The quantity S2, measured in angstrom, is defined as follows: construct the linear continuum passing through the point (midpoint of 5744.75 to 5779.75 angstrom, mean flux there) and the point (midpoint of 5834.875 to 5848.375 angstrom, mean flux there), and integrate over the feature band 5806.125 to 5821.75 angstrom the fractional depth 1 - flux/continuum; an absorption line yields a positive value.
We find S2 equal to 0.8 angstrom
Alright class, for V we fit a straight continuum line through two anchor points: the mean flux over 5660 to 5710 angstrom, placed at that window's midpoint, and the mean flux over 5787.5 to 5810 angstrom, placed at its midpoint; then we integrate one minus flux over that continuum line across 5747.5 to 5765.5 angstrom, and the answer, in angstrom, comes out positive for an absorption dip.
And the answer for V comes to -0.5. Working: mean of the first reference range 17.4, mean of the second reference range 17.5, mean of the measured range 17.9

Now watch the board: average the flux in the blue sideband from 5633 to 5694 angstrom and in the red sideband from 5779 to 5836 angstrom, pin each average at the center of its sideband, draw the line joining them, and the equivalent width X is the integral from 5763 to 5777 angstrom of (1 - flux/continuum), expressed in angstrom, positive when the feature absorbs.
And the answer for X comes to -1.1 angstrom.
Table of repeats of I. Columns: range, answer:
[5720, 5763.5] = 17.2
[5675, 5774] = 17.6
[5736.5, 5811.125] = 17.9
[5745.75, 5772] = 18.2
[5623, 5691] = 16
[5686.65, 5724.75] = 17.4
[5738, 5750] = 18.1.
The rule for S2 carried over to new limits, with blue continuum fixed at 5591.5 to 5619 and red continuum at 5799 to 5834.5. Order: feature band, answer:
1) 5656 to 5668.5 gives 0.31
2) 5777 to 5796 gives -0.09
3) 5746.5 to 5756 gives -0.42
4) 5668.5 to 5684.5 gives -1.26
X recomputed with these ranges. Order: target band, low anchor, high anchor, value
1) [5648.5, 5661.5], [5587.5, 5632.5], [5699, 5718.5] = 0.0 angstrom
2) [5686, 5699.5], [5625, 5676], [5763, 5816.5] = -1.6 angstrom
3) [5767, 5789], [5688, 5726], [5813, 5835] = -0.4 angstrom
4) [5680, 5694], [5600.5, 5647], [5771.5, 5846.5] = -2.0 angstrom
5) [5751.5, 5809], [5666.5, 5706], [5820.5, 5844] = 1.0 angstrom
